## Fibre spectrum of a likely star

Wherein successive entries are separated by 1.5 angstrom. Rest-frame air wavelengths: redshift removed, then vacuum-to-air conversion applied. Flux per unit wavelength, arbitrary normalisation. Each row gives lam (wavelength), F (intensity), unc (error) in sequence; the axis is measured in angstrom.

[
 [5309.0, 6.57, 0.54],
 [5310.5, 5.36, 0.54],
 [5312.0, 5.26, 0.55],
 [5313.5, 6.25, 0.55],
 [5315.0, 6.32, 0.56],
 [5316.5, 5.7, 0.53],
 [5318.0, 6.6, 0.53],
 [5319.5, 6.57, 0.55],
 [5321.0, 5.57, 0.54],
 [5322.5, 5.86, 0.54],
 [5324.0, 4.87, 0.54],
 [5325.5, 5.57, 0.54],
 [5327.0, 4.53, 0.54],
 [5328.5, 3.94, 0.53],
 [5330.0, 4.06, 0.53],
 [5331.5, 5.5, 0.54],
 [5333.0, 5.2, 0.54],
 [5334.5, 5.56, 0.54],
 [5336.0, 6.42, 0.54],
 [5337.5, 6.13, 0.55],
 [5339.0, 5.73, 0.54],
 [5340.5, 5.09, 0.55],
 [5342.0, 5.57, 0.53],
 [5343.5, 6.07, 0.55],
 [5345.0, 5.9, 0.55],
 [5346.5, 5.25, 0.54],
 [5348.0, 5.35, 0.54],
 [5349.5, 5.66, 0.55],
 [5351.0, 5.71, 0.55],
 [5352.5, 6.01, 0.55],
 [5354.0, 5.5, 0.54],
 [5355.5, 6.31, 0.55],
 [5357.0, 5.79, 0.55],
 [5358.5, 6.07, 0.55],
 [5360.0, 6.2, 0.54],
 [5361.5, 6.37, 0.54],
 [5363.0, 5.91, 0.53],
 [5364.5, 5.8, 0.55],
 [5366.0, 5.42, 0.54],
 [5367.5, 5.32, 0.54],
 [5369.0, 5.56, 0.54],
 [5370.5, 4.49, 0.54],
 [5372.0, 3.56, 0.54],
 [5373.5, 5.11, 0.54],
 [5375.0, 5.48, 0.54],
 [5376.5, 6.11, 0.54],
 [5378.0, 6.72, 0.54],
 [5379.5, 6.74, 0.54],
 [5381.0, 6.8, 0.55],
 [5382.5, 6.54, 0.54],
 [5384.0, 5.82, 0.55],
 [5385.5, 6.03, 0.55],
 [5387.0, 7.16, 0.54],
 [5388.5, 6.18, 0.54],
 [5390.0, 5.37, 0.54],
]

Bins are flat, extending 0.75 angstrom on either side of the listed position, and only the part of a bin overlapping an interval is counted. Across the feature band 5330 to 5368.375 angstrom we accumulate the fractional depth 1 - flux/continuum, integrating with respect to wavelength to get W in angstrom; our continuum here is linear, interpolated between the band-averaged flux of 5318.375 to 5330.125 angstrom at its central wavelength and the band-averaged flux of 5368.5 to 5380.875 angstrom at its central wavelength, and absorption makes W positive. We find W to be -2.4 angstrom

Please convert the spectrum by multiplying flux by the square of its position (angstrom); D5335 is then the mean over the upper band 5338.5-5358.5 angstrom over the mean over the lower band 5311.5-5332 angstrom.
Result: 1.1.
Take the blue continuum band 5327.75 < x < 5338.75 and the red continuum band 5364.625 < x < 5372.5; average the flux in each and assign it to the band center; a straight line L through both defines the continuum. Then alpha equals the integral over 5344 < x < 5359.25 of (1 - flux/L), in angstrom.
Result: -1.9 angstrom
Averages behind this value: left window 5.28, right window 4.99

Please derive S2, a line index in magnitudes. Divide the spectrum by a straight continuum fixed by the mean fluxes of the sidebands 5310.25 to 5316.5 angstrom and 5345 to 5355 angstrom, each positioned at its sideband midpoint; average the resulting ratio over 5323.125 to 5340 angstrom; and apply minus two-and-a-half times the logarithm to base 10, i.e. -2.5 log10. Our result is 0.10 mag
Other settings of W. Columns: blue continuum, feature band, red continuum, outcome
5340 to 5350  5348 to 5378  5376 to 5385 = 1.9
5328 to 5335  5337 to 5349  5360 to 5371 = -1.2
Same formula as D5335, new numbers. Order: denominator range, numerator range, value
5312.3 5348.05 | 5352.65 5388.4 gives 1.07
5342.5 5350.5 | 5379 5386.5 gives 1.15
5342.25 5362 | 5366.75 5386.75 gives 0.99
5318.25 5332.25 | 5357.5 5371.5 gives 1.10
